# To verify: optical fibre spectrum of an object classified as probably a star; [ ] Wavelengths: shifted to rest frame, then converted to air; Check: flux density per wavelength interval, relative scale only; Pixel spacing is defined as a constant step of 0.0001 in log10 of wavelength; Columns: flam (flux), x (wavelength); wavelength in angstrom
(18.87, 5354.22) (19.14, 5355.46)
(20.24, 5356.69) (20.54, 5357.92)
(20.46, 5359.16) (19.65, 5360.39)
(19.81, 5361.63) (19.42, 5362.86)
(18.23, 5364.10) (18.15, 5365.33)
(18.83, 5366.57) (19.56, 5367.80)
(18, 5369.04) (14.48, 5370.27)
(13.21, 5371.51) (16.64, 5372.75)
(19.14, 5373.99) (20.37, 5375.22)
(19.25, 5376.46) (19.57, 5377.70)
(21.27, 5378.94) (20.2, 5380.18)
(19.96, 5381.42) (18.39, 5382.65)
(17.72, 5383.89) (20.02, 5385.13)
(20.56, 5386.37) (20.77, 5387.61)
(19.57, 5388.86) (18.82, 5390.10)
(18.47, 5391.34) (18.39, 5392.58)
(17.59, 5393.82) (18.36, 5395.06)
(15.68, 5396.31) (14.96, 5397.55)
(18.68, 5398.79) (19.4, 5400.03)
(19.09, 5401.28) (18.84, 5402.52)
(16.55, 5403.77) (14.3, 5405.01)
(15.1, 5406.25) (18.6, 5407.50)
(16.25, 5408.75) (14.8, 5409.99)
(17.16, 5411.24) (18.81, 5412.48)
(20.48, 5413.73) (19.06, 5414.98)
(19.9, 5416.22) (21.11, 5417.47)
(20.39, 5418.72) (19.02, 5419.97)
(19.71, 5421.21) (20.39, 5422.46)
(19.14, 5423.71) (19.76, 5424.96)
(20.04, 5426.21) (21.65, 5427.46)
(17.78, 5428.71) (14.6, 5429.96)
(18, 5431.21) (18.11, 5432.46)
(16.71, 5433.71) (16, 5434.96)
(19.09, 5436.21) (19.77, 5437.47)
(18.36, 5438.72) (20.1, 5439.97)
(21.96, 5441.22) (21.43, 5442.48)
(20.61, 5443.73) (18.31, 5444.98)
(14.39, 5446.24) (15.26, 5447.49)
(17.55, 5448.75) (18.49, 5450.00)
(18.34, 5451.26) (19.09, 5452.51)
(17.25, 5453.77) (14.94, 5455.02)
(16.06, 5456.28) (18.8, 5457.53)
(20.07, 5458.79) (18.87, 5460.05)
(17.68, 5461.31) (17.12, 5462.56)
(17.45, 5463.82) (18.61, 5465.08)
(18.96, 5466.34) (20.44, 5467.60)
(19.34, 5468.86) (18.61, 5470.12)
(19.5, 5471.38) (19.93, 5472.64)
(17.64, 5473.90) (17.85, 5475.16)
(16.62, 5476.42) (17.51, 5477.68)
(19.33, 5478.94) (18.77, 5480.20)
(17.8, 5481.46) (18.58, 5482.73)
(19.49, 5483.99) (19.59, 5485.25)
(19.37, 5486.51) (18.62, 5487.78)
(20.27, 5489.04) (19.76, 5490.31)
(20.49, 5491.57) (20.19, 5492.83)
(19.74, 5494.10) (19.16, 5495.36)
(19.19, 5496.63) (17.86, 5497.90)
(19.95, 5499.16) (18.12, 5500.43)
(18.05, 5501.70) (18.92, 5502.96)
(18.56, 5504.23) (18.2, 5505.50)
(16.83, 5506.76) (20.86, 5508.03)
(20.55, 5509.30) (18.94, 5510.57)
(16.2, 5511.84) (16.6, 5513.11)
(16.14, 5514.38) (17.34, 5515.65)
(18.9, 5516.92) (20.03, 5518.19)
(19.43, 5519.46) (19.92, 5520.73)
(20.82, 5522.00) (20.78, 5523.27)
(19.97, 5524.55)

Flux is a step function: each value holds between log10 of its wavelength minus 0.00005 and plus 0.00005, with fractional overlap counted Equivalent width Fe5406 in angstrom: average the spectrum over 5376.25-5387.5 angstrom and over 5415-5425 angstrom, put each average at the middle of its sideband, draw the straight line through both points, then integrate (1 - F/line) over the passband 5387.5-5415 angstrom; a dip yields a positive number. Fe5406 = 2.9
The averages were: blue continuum 19.7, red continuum 19.9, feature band 17.7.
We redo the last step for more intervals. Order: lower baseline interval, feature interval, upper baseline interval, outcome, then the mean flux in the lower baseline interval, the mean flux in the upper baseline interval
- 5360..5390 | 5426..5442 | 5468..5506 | 0.23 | 18.9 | 18.9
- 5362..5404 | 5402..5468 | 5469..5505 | 1.37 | 18.5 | 18.9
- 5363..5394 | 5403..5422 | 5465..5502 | 0.70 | 18.7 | 19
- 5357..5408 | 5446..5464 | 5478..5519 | 1.15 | 18.5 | 18.8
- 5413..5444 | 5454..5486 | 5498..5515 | 0.67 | 19.3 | 18.3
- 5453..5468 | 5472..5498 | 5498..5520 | -1.07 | 18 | 18.4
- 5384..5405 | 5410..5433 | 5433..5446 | -0.34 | 18.3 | 19.1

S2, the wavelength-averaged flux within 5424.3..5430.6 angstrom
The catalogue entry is 18.8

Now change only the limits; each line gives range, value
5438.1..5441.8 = 20.1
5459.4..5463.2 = 17.9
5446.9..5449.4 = 16.4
